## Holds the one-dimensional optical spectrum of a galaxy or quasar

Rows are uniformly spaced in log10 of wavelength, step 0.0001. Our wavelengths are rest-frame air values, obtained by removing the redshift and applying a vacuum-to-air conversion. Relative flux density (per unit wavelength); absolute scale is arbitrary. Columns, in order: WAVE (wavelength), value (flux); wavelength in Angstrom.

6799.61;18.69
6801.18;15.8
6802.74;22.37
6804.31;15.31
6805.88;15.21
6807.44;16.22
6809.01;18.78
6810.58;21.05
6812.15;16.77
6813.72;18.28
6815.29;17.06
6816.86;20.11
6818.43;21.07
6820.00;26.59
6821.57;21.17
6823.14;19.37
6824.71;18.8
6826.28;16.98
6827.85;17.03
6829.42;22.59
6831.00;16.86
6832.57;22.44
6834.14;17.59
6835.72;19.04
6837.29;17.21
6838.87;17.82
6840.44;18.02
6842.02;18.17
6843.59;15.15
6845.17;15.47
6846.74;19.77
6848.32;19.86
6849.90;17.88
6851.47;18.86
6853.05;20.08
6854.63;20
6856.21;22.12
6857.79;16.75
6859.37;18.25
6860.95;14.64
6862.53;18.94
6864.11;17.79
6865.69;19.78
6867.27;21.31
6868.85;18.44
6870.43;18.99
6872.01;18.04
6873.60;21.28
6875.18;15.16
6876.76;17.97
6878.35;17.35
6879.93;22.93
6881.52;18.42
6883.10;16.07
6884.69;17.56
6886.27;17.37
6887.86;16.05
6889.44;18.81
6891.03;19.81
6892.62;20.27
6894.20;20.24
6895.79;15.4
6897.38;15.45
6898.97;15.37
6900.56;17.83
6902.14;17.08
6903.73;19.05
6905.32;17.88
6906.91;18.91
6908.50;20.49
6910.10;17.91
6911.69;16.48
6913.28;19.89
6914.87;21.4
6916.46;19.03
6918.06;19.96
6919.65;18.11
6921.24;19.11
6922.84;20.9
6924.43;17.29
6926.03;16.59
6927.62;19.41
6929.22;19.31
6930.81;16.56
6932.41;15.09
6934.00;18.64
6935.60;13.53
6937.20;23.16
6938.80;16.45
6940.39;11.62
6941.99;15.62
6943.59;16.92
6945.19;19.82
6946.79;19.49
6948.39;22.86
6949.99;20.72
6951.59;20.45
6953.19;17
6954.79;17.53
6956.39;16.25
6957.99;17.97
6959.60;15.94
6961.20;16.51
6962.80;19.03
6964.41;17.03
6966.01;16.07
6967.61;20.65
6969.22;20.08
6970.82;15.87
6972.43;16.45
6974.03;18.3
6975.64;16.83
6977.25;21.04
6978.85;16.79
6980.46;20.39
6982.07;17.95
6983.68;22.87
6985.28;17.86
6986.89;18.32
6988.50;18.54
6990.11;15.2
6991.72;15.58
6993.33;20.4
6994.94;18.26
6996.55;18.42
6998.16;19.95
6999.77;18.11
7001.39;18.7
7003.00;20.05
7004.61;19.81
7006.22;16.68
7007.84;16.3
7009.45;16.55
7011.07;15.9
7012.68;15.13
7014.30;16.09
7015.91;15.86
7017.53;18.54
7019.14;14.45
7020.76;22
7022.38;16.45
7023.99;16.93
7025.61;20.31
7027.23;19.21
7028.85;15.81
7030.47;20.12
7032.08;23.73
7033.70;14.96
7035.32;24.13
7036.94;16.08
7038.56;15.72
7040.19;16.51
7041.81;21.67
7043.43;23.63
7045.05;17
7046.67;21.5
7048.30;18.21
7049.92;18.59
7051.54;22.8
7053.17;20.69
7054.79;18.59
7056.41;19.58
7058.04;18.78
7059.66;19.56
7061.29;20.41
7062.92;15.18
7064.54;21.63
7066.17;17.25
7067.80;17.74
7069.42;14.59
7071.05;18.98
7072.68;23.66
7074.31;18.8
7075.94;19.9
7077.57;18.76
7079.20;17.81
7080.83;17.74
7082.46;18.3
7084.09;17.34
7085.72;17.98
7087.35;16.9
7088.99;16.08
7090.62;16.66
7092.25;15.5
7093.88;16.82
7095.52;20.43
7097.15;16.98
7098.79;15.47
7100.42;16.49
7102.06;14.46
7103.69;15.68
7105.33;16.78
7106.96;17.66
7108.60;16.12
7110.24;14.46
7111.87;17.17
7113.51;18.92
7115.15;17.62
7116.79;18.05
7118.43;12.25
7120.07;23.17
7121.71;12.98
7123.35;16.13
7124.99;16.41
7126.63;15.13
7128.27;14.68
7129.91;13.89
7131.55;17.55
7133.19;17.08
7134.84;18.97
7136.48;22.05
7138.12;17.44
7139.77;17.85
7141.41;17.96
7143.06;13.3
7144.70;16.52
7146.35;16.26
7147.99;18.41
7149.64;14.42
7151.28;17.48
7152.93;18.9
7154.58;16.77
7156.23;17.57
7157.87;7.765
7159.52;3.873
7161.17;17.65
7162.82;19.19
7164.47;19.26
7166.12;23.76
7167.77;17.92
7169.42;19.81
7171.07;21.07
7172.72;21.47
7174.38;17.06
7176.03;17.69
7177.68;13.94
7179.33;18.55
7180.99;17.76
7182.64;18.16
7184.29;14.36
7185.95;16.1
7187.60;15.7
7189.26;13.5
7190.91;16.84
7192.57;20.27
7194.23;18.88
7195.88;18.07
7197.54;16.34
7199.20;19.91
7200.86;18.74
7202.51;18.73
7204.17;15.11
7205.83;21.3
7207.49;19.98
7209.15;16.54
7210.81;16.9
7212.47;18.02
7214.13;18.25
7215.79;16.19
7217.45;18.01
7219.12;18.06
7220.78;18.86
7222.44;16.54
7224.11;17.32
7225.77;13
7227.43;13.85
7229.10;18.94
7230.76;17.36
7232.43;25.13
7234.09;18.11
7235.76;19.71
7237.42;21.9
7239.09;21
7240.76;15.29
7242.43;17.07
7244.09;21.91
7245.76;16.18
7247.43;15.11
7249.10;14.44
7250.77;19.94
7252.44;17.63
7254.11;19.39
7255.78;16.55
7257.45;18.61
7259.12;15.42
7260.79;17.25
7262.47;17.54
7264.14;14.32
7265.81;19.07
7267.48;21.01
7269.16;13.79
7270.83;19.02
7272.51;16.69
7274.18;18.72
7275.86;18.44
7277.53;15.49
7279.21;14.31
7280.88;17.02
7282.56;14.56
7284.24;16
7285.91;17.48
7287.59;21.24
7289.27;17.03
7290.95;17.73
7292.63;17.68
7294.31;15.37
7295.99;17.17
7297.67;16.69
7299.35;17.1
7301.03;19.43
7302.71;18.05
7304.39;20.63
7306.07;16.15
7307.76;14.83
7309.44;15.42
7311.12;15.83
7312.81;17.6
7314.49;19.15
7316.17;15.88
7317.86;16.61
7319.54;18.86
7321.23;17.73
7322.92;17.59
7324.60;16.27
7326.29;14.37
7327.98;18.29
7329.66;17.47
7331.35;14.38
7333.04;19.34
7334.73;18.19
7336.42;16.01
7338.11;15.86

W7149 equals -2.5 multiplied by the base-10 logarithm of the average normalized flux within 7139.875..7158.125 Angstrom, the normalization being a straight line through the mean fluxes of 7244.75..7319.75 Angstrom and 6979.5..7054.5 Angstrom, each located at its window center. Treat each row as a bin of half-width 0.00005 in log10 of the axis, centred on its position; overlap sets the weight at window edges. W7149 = 0.10 mag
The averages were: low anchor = 18.5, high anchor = 17.2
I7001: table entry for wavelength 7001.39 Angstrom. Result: 18.7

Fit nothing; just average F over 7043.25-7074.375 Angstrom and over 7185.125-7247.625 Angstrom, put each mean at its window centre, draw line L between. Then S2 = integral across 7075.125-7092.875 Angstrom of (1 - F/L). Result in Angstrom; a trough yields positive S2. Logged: 1.40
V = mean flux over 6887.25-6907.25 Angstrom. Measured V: 17.9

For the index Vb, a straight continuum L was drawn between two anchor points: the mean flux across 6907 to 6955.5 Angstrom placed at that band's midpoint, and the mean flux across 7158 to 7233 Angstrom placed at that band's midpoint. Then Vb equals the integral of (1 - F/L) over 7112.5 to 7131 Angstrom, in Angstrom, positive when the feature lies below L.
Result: 1.51 Angstrom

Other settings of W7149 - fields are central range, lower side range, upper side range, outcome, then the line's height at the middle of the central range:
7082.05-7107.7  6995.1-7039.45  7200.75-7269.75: 0.069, 17.9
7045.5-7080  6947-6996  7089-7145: -0.110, 17.3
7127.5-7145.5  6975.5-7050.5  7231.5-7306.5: 0.064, 18.1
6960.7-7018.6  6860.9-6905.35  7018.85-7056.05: 0.054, 18.9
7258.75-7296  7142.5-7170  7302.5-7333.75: -0.012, 16.9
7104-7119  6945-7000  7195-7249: 0.099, 18.2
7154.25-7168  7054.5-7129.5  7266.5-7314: 0.095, 17.3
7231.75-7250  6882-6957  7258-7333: -0.086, 17.2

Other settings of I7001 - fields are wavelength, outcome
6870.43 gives 18.99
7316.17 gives 15.88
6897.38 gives 15.45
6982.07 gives 17.95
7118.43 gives 12.25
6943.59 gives 16.92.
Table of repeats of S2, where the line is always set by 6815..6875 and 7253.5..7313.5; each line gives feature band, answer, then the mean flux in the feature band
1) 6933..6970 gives 1.1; 18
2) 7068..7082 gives -0.5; 18.7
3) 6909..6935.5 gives 0.4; 18.4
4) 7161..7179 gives -1.4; 19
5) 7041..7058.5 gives -1.9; 20.1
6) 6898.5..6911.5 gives 0.5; 18.1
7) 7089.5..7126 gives 2.6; 16.6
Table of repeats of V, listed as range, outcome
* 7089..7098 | 17.2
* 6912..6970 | 18.2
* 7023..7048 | 19.1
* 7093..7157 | 16.8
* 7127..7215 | 17.3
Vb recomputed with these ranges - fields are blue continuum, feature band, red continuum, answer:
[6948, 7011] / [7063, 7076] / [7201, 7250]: -0.49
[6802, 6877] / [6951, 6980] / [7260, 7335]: 0.82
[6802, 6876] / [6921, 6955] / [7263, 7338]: 0.55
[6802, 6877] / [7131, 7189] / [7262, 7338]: 1.71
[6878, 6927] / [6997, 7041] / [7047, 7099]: 1.13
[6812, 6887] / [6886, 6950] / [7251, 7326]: 1.20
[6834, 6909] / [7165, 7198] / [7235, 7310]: -0.47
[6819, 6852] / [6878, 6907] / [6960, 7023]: 0.89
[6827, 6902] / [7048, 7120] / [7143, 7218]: -1.06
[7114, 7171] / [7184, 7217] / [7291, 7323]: -1.16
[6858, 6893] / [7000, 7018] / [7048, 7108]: 0.92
